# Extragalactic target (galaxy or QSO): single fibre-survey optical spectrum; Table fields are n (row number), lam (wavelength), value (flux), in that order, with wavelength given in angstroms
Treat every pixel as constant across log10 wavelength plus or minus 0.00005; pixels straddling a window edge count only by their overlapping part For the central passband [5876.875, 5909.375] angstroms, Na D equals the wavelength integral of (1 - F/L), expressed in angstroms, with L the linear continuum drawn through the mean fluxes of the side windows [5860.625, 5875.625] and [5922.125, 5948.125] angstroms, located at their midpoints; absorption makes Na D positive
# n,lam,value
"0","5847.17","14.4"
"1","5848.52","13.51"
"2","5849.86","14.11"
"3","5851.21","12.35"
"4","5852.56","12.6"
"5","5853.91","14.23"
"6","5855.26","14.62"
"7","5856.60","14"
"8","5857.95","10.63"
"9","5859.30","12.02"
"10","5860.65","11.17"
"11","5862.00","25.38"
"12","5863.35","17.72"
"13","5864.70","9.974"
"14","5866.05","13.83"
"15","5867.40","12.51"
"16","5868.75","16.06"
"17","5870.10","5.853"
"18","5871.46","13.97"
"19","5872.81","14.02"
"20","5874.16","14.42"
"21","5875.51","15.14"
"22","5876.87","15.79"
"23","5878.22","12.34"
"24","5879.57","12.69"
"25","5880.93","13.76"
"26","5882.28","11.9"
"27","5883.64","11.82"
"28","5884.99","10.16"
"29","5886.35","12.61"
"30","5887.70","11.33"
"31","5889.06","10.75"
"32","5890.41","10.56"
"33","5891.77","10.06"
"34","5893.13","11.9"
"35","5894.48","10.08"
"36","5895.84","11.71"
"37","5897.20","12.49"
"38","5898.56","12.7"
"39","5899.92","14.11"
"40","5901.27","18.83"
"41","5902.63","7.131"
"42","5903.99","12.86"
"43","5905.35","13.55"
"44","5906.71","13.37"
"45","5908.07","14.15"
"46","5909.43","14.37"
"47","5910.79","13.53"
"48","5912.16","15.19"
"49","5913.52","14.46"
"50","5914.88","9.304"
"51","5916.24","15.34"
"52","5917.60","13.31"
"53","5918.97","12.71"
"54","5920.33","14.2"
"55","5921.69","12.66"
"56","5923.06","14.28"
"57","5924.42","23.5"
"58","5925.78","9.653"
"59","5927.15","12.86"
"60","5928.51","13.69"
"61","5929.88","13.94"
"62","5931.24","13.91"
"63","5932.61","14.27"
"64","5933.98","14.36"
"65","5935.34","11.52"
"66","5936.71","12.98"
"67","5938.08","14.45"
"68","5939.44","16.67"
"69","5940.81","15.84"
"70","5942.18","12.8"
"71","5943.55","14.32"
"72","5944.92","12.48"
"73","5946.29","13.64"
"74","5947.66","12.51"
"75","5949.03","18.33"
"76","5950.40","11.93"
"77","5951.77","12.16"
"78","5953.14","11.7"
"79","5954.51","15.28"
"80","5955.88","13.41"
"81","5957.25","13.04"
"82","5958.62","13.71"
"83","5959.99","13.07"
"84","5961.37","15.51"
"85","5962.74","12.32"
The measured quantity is 4.3 angstroms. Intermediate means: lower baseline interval 14.3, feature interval 12.3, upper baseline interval 14.1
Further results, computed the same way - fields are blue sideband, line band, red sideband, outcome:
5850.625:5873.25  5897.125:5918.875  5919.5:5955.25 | 0.6 angstroms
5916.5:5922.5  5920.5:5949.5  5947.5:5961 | -1.5 angstroms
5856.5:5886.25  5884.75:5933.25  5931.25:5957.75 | 1.9 angstroms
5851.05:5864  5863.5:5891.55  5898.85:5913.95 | 3.3 angstroms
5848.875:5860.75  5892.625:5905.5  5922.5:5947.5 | 1.1 angstroms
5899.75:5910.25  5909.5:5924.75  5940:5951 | -0.6 angstroms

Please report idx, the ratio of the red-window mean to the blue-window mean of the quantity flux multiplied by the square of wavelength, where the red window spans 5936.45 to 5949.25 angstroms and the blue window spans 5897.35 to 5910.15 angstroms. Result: 1.1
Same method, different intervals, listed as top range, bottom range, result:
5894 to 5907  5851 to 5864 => 0.89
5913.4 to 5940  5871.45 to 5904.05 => 1.13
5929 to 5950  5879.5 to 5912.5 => 1.15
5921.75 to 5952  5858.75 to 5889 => 1.08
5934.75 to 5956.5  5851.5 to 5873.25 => 1.04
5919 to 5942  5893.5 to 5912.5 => 1.10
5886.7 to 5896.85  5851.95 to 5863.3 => 0.77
